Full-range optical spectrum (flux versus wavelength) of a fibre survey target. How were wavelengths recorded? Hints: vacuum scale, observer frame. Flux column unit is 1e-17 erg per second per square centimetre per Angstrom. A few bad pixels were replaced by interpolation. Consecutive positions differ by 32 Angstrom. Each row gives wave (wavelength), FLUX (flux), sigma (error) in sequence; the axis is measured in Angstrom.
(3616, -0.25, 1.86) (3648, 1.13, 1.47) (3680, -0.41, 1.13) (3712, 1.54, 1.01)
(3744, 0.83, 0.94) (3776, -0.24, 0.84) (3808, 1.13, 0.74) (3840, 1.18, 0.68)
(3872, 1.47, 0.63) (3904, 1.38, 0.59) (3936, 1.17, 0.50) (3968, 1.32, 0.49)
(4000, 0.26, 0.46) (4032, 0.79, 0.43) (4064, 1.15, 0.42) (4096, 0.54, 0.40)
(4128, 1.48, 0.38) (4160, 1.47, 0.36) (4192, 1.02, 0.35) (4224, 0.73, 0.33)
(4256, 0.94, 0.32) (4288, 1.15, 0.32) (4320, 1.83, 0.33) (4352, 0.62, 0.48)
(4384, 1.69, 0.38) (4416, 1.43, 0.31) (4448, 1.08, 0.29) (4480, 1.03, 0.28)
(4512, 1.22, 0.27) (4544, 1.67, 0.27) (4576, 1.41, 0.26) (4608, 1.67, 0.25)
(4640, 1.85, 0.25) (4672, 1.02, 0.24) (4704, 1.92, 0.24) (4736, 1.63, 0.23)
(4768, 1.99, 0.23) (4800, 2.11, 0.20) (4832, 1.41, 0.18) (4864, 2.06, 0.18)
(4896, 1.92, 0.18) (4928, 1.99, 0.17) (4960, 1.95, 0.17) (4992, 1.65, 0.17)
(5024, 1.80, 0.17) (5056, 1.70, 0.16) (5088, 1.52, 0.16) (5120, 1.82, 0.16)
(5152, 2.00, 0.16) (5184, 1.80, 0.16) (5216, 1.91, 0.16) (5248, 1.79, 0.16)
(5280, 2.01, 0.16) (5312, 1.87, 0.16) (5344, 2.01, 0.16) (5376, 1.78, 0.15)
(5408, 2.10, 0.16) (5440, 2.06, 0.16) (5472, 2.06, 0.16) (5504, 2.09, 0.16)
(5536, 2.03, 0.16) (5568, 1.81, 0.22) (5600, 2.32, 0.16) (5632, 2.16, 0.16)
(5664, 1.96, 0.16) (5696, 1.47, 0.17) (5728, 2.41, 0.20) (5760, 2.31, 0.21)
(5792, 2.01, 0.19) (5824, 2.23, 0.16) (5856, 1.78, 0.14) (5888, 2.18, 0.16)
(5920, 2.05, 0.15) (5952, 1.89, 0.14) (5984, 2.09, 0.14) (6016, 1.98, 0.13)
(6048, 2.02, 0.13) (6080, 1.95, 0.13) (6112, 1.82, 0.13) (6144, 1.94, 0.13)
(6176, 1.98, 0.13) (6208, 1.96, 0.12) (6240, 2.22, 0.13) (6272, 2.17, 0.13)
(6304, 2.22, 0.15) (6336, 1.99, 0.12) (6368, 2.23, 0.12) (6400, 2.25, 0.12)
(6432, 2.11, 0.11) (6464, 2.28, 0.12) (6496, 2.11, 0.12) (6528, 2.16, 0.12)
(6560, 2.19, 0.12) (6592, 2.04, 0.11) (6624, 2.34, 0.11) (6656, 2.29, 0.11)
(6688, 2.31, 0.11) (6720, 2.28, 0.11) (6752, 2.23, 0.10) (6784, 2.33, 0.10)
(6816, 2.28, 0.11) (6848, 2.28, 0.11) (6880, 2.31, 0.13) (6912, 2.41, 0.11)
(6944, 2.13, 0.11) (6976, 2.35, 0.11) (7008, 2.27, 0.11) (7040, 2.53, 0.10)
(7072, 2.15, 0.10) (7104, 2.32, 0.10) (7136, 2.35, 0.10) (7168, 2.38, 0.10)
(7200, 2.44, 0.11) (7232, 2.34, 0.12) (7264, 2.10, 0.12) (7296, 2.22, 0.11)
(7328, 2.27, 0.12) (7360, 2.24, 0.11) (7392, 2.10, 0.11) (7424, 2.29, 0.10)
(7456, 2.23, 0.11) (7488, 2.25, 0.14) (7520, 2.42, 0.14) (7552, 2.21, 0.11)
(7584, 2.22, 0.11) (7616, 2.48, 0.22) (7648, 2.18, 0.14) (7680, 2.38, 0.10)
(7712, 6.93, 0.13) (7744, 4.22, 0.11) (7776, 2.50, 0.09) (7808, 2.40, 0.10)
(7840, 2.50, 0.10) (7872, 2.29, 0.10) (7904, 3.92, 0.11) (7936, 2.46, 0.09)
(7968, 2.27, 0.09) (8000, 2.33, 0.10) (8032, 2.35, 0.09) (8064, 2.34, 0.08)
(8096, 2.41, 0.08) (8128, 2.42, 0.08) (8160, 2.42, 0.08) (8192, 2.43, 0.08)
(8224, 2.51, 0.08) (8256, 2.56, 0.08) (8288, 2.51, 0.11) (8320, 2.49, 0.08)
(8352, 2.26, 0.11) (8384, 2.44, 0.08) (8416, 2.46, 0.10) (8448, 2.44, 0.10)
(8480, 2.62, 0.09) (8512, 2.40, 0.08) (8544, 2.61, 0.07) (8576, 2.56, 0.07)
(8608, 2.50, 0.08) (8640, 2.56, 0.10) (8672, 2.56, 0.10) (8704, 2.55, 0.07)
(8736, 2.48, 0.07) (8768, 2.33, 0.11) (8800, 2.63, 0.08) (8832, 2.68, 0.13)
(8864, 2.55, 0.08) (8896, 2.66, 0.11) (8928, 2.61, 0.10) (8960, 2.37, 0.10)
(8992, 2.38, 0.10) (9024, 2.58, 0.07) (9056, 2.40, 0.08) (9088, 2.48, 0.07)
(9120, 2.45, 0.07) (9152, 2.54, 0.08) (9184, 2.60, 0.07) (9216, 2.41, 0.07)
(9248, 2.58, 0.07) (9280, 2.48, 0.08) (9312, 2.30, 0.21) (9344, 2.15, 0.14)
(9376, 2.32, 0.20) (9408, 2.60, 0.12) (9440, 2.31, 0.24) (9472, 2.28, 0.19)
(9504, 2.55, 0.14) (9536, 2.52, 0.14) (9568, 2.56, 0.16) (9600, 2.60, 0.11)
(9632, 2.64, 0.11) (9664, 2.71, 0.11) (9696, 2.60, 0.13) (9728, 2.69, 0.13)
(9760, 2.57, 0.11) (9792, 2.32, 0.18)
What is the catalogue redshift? 0.176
